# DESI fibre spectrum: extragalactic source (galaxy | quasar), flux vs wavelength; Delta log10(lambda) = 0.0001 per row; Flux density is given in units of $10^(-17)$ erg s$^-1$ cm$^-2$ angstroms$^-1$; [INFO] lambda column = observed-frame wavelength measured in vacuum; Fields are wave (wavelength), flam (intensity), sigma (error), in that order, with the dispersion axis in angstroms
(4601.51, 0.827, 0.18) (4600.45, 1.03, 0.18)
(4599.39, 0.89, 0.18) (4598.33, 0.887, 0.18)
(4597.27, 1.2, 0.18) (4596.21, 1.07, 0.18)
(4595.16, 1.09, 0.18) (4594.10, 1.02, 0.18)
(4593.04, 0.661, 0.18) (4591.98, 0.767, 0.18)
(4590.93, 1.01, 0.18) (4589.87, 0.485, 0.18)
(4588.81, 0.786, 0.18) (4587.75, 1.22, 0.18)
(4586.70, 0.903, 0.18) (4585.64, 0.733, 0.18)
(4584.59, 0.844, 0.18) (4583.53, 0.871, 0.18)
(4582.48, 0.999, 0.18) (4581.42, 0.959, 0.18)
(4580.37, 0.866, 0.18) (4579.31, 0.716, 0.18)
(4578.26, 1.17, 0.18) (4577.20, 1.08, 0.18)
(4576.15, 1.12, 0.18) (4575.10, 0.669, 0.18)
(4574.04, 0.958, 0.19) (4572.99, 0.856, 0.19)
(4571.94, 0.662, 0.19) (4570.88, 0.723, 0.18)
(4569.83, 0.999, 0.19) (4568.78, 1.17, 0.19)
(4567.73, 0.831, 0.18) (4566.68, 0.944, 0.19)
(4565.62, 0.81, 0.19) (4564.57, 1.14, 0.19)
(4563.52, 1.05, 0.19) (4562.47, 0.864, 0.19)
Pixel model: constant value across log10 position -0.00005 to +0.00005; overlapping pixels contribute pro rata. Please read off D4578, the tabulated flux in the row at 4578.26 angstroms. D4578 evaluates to 1.17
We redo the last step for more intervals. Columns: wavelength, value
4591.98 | 0.767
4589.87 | 0.485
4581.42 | 0.959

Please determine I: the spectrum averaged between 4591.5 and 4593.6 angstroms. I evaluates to 0.715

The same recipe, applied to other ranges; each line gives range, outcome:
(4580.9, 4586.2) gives 0.881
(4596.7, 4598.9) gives 1.04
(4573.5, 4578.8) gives 0.998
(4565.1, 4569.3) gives 0.937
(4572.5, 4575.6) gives 0.828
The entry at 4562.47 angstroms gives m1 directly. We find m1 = 0.864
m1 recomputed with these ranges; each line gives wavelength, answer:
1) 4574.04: 0.958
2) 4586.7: 0.903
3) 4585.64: 0.733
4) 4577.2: 1.08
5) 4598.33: 0.887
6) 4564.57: 1.14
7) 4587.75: 1.22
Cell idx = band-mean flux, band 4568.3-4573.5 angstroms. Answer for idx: 0.879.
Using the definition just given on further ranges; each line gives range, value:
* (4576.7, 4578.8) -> 1.12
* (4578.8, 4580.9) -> 0.792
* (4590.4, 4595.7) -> 0.911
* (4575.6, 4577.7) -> 1.1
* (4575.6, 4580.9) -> 0.99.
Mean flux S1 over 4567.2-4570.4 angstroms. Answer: 0.998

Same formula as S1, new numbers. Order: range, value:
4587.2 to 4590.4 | 0.83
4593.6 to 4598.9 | 1.05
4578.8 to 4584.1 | 0.882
